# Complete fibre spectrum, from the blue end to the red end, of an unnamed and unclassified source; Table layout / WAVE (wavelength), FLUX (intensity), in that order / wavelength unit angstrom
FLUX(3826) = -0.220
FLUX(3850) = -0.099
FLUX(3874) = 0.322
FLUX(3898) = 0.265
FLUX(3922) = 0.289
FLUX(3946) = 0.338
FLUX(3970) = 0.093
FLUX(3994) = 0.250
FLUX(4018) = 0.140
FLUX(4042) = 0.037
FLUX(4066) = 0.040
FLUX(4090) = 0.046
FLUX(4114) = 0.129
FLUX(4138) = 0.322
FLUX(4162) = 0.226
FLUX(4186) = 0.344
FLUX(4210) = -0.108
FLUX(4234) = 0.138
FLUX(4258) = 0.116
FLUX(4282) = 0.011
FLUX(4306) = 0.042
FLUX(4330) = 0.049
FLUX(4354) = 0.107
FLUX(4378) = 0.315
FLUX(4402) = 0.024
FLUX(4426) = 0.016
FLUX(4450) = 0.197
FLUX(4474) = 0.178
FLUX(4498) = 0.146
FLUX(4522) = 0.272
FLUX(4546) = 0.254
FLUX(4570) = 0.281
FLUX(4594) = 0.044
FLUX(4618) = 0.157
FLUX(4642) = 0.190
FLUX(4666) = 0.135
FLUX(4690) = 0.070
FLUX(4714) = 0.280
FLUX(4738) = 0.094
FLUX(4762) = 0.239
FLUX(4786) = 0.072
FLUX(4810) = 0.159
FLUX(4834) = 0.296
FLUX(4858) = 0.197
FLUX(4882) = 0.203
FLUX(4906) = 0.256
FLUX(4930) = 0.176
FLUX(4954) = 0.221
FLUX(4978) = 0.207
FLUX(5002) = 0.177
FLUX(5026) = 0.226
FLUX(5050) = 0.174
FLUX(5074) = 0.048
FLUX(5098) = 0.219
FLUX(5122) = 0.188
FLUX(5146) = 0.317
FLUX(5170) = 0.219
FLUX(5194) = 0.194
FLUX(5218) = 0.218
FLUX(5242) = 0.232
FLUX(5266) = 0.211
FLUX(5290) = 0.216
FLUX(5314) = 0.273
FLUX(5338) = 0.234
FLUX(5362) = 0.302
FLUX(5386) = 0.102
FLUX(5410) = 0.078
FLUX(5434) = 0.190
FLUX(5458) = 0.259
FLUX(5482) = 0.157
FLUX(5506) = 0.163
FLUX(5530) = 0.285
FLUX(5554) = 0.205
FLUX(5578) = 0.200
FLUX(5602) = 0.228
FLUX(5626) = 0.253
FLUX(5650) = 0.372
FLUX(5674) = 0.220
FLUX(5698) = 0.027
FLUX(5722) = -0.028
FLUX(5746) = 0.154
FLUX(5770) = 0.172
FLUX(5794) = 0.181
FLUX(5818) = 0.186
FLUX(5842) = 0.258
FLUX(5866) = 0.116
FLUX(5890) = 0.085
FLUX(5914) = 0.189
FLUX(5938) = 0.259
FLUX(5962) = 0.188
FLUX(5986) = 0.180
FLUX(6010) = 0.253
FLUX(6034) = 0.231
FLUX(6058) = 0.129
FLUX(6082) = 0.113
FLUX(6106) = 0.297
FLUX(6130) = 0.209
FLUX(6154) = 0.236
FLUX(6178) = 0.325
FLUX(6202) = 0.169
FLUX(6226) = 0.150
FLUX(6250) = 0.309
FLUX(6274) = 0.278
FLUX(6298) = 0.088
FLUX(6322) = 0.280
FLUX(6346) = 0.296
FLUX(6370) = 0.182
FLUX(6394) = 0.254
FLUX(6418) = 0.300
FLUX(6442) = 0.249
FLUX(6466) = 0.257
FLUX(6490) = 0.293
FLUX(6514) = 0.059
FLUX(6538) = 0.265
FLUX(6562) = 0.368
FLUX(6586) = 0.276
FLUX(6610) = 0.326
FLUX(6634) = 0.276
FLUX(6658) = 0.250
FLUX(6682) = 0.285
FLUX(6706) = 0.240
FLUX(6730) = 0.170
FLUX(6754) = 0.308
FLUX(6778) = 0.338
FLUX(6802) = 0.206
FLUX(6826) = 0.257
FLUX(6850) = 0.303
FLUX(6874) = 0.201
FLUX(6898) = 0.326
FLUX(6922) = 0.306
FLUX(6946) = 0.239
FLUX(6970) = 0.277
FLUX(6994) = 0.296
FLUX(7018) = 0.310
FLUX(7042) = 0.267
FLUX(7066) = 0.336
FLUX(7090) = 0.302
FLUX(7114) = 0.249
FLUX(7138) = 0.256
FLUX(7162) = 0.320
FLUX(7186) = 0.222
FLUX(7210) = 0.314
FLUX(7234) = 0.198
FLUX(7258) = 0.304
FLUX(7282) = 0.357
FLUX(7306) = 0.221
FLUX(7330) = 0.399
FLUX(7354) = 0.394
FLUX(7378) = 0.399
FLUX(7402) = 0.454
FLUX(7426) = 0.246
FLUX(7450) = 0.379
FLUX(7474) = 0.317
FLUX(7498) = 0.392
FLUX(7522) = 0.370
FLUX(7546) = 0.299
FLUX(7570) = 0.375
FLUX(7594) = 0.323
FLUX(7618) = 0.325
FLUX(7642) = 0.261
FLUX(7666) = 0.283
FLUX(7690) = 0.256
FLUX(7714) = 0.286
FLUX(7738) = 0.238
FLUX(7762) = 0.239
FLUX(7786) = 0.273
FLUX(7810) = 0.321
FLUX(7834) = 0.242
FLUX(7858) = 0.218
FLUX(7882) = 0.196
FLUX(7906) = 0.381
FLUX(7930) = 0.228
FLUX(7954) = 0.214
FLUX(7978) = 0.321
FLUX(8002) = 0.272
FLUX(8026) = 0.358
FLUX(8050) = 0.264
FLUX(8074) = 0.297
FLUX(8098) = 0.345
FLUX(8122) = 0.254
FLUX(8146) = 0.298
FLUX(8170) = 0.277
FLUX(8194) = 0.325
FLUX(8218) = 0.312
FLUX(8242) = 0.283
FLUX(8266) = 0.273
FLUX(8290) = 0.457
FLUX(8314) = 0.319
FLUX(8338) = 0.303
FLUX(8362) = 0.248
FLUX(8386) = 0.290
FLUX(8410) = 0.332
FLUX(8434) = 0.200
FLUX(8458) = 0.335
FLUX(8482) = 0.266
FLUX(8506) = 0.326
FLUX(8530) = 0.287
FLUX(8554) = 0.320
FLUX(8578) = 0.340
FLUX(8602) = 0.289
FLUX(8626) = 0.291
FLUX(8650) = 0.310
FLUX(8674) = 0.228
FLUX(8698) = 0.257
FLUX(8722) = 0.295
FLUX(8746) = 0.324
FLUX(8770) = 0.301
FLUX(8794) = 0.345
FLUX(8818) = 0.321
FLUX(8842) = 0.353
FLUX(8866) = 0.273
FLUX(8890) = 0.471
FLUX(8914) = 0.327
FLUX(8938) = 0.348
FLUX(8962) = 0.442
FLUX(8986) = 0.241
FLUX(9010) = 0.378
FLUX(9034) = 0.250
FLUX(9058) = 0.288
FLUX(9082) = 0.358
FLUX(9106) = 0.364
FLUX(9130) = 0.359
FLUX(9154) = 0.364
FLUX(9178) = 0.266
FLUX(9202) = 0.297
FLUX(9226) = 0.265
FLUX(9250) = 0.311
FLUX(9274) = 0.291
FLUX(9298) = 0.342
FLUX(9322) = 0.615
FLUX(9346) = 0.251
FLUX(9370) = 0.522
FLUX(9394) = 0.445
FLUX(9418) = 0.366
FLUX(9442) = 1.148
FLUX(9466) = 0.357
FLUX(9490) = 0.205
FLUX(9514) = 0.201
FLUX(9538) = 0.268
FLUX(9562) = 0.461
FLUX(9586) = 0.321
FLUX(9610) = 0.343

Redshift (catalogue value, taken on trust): 0.641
